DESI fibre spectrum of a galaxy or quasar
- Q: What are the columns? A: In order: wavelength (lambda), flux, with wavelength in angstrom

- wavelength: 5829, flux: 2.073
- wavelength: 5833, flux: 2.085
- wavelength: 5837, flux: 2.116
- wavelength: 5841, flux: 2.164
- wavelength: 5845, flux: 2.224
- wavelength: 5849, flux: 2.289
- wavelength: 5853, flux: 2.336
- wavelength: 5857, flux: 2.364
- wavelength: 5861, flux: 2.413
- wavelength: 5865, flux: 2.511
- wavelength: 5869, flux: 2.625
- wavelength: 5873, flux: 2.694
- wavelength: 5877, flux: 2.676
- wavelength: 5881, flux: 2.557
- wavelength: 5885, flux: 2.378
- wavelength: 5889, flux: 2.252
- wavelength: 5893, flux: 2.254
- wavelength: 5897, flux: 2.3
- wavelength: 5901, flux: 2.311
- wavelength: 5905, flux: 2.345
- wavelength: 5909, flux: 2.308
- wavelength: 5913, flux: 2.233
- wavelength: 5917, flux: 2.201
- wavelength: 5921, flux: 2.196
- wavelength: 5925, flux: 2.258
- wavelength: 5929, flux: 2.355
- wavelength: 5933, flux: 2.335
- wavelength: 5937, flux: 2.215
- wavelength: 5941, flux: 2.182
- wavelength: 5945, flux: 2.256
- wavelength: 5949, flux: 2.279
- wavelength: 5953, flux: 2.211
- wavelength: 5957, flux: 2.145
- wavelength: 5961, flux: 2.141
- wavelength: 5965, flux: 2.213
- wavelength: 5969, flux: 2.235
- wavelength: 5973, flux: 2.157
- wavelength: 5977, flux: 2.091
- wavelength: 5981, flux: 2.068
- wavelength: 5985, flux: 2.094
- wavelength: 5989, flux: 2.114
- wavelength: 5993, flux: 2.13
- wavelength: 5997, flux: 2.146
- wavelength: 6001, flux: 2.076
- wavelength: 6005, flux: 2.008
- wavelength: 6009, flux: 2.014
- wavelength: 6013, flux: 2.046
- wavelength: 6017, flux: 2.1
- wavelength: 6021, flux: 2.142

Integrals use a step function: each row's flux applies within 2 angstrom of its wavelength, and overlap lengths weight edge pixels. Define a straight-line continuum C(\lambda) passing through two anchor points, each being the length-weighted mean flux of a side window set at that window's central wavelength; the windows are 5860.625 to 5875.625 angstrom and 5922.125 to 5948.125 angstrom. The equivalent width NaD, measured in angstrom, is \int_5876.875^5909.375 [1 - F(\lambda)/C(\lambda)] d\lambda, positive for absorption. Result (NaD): 1.4 angstrom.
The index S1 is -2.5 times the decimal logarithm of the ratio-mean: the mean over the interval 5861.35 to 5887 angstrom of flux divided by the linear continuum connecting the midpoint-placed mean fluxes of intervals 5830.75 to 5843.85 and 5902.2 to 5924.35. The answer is -0.17 mag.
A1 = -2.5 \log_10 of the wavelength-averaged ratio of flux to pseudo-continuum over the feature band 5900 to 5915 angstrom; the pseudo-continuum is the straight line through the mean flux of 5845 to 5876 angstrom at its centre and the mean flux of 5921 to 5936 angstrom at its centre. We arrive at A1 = 0.02 mag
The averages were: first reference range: 2.45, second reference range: 2.29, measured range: 2.3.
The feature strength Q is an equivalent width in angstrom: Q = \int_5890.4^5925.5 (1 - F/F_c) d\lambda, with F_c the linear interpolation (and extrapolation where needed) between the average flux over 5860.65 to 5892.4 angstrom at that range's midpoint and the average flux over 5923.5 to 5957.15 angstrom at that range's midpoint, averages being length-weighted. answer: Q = 1.7 angstrom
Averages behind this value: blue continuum 2.51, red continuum 2.25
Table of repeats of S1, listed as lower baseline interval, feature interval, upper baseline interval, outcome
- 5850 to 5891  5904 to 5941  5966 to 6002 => 0.02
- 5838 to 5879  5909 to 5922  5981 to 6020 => 0.03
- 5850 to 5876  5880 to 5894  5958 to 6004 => 0.03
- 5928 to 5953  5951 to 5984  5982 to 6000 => 0.01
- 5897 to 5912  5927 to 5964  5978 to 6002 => -0.01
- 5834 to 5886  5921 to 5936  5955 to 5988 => -0.02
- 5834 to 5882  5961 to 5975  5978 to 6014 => -0.02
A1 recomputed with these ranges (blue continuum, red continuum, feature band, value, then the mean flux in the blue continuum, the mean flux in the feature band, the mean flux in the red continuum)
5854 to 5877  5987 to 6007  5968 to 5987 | 0.018 mag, 2.53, 2.12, 2.09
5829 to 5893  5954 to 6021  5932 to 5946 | -0.015 mag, 2.37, 2.24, 2.11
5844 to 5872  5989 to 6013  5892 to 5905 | 0.008 mag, 2.41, 2.3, 2.08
